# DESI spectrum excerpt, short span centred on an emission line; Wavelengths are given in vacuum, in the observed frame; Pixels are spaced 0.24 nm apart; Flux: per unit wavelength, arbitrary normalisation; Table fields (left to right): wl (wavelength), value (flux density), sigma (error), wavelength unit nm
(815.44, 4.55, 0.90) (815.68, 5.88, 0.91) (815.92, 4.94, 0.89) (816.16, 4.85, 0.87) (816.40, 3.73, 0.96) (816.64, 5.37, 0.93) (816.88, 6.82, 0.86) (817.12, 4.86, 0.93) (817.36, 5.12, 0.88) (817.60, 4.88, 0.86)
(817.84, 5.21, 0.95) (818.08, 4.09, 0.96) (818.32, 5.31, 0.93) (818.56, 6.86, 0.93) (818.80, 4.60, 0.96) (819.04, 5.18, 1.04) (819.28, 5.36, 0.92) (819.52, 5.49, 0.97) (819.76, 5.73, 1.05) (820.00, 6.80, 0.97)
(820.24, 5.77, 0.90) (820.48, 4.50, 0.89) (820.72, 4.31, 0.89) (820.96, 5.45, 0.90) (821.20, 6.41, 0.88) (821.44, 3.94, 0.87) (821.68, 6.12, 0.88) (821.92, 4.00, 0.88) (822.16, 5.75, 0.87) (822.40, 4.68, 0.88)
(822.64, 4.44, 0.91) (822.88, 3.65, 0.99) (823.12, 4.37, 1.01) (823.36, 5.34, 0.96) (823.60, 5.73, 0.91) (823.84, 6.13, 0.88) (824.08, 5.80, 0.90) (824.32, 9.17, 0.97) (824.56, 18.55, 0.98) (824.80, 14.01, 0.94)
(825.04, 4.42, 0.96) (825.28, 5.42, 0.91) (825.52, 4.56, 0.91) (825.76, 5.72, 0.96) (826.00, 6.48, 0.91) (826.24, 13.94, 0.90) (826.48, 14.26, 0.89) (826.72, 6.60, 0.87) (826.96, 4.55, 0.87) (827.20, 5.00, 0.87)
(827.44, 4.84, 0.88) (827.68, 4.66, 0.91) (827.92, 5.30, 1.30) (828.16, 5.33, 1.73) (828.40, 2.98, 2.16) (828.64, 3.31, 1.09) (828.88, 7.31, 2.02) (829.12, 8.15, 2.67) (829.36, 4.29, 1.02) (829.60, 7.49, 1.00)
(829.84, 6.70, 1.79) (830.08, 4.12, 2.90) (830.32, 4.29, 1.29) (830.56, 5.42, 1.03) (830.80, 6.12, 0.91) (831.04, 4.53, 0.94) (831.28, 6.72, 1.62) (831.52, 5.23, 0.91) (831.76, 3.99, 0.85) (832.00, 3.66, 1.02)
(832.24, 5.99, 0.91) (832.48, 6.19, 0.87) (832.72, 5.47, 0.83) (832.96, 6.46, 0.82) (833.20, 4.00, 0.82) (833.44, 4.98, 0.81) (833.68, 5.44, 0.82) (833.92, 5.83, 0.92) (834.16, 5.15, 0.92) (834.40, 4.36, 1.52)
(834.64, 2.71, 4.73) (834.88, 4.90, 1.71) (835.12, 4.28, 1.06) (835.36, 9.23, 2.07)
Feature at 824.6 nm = [S II]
